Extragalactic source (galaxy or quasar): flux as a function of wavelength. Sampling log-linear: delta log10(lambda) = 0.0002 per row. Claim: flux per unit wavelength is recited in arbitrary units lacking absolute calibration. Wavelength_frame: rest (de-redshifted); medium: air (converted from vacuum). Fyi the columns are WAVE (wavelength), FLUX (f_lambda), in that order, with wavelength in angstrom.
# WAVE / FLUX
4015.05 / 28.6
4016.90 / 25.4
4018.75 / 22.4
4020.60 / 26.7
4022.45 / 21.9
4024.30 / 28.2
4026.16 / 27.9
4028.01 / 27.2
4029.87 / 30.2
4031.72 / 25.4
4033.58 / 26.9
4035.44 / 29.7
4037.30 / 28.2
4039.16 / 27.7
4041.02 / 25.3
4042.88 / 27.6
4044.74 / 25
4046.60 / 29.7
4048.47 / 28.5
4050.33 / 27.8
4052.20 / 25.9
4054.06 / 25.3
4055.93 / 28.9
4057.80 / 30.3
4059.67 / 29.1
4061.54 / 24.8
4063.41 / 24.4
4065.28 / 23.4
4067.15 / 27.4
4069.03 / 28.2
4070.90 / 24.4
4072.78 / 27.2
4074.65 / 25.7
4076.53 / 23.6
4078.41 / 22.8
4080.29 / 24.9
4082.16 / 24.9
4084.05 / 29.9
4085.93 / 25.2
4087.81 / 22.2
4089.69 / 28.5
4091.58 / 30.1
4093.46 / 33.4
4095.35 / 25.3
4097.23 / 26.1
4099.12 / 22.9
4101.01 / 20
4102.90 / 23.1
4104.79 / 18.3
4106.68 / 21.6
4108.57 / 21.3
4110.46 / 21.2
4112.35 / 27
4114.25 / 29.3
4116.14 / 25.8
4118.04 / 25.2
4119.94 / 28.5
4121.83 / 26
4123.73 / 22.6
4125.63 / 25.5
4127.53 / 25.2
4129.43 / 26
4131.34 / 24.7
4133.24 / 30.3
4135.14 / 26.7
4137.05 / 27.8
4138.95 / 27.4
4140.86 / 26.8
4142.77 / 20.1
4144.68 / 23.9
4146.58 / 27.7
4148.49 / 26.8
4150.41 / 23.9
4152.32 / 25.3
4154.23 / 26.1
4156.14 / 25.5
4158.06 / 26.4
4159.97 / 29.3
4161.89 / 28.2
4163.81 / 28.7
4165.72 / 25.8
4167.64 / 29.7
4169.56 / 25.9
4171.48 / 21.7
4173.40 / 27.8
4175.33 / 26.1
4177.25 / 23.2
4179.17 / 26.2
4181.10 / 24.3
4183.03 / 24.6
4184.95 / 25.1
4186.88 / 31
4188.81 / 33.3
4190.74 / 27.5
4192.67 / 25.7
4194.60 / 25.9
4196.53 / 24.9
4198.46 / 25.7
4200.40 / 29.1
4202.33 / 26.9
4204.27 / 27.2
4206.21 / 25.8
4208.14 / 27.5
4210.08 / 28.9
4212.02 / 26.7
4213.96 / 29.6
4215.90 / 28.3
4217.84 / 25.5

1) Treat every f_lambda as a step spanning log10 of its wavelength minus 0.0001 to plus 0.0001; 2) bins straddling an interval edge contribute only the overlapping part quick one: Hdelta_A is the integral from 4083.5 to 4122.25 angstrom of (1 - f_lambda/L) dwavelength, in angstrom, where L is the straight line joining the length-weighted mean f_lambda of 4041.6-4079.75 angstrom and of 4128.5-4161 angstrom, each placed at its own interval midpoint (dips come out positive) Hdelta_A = 1.6 angstrom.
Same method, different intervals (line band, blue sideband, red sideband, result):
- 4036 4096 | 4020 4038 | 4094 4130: -1.92 angstrom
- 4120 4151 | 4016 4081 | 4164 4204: 0.87 angstrom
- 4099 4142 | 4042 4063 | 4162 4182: 2.73 angstrom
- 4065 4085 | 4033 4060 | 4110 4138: 1.04 angstrom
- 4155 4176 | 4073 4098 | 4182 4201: 0.15 angstrom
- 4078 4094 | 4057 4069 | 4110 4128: -0.35 angstrom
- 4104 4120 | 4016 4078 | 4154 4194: 1.58 angstrom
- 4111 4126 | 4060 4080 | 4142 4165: -0.23 angstrom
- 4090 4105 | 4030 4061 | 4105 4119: -0.25 angstrom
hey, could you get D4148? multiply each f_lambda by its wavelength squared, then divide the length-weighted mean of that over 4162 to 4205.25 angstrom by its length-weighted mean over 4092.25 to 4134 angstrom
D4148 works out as 1.10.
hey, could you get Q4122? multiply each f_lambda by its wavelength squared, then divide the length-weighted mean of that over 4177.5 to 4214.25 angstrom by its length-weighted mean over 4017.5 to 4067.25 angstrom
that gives 1.1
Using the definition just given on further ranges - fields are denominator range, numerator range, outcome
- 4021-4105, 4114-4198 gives 1.04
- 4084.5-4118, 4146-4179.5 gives 1.09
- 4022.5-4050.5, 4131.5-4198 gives 1.02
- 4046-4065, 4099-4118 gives 0.87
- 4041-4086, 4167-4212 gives 1.07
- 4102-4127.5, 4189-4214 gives 1.16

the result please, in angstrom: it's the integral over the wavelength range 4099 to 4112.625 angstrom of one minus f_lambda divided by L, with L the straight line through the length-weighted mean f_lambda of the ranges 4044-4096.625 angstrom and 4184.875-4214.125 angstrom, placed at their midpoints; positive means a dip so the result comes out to 2.7 angstrom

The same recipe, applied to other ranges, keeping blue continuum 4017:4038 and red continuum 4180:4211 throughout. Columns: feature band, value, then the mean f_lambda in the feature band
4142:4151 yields 0.8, 24.6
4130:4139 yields -0.1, 27.3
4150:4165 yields 0.1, 26.8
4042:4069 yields -0.3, 27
